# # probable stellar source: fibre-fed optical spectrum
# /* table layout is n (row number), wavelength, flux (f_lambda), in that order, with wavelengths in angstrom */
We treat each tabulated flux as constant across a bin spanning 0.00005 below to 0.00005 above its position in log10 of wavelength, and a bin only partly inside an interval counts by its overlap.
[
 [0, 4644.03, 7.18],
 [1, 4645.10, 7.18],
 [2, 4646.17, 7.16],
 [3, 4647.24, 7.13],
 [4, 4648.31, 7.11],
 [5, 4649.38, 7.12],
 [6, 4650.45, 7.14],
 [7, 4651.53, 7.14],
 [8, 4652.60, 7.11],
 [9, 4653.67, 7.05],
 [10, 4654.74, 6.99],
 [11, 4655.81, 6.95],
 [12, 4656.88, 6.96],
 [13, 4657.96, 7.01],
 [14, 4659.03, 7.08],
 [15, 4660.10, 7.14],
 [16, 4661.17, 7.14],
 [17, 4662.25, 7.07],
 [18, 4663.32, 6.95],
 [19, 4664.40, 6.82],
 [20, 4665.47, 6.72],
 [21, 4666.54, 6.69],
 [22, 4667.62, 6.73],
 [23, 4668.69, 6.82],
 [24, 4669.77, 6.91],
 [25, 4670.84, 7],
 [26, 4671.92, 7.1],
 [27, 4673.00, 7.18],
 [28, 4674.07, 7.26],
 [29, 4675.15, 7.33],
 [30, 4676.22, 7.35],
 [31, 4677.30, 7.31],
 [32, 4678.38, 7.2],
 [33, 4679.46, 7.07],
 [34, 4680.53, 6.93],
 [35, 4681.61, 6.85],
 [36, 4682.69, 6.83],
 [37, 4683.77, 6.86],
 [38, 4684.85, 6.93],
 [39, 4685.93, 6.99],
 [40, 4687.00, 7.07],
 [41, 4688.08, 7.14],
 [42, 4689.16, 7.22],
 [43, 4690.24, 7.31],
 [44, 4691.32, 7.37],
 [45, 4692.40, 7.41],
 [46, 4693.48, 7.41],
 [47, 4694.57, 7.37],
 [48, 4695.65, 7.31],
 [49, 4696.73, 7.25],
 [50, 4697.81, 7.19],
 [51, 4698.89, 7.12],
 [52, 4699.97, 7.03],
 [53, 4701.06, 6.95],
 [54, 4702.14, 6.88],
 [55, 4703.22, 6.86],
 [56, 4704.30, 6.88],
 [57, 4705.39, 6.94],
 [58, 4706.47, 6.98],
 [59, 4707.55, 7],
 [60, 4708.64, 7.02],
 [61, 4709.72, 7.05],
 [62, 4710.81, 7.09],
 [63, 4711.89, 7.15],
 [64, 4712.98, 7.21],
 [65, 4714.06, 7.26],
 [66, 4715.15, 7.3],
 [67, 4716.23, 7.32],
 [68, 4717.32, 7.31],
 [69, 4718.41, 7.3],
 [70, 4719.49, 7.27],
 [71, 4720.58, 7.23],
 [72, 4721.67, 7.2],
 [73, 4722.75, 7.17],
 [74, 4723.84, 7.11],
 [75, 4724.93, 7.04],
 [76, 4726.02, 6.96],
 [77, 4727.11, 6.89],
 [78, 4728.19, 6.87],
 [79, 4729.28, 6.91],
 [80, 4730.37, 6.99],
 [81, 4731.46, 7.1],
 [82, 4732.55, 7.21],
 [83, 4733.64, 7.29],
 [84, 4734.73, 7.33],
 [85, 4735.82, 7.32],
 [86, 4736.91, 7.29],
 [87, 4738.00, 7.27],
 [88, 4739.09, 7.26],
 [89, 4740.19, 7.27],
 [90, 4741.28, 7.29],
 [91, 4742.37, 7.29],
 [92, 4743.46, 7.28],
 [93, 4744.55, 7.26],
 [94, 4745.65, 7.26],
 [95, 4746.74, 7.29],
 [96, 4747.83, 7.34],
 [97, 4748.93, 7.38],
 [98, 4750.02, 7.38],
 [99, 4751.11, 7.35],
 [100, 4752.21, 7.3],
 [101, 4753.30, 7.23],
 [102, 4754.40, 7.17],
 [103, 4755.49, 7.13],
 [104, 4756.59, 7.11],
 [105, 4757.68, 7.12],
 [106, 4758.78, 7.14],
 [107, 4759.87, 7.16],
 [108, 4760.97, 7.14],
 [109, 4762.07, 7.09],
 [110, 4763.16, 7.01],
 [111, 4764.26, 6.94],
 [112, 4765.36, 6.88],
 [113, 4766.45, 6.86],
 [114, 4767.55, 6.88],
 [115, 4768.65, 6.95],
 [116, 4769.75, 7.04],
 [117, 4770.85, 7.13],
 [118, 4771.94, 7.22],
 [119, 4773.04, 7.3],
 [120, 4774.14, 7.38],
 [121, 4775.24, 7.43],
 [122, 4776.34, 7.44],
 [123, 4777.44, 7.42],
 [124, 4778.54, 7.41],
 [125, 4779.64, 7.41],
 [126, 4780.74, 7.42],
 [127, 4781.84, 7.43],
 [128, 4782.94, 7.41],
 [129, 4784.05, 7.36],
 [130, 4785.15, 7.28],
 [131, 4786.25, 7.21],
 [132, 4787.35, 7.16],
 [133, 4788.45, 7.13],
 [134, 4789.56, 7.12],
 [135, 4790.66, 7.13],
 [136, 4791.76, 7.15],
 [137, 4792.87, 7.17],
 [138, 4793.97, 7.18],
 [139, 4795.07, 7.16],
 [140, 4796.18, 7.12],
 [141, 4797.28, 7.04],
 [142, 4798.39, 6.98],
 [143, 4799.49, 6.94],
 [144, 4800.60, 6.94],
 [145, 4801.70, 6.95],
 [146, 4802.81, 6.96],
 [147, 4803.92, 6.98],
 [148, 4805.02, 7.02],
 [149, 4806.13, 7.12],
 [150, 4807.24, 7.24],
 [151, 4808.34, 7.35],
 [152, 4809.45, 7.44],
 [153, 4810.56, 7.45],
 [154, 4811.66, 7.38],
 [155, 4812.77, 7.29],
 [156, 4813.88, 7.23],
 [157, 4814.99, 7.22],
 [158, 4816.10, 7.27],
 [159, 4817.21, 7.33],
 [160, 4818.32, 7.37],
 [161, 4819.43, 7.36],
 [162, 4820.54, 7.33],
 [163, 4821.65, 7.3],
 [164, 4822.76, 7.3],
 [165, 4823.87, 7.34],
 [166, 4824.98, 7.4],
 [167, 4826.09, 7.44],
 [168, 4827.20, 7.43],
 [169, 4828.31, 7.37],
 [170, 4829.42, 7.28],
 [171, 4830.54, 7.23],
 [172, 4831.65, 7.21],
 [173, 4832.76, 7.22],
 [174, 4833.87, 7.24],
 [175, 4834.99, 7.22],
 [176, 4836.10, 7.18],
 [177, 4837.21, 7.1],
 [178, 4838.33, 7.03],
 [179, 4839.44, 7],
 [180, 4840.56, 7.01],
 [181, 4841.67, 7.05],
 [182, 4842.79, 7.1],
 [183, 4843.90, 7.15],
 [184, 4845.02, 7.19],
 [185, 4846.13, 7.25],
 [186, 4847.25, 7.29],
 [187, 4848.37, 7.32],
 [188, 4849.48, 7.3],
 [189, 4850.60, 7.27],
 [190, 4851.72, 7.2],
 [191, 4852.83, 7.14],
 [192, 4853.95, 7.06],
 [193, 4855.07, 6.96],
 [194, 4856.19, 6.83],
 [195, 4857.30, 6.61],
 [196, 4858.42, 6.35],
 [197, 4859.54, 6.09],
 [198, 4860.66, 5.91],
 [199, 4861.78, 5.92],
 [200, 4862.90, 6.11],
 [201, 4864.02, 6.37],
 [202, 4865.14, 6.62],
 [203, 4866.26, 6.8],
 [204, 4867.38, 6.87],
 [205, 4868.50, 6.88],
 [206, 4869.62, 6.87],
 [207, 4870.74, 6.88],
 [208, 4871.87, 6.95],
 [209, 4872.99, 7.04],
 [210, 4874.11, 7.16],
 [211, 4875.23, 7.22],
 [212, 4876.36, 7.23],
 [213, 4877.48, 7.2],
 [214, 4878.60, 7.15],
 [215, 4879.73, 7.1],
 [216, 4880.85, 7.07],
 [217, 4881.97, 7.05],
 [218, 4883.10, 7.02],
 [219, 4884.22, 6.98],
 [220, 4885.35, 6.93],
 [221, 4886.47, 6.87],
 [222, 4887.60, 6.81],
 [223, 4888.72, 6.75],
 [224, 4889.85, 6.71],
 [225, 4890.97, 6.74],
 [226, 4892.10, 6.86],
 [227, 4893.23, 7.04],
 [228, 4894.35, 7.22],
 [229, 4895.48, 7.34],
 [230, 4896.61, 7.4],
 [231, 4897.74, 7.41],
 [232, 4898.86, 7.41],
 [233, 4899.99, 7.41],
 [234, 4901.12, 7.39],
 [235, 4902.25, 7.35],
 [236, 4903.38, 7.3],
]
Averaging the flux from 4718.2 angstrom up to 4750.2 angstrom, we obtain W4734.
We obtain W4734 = 7.2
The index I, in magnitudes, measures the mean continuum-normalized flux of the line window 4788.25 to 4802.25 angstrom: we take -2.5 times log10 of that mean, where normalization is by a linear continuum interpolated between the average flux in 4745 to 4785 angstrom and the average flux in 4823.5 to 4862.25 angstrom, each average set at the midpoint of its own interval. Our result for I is 0.01 mag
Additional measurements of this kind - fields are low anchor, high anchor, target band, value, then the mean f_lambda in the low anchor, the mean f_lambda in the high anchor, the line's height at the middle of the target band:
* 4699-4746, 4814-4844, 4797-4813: 0.01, 7.14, 7.24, 7.22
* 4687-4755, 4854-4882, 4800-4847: -0.05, 7.18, 6.77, 6.9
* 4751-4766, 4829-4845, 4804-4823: -0.02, 7.12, 7.14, 7.13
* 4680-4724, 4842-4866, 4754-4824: -0.04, 7.12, 6.81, 6.95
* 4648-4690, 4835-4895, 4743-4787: -0.04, 7.03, 6.92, 6.98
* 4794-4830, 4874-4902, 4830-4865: 0.04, 7.23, 7.1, 7.17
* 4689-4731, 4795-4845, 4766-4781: -0.01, 7.13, 7.2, 7.17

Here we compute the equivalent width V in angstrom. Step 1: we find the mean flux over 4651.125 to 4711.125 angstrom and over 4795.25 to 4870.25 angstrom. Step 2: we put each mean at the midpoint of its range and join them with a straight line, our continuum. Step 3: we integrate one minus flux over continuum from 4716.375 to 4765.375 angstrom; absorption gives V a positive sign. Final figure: -0.9 angstrom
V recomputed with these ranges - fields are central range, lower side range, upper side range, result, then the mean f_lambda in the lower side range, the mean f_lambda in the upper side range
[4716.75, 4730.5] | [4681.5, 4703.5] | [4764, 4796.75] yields 0.1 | 7.12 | 7.21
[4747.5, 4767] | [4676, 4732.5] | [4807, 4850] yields 0.1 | 7.11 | 7.26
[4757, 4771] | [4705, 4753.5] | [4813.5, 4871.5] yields 0.2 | 7.19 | 7.03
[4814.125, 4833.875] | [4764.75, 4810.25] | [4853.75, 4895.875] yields -0.8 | 7.17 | 6.83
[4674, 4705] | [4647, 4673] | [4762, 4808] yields -0.4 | 7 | 7.15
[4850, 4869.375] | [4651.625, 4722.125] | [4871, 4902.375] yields 1.2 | 7.09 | 7.09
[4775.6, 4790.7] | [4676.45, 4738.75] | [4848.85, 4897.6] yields -0.6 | 7.13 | 6.89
